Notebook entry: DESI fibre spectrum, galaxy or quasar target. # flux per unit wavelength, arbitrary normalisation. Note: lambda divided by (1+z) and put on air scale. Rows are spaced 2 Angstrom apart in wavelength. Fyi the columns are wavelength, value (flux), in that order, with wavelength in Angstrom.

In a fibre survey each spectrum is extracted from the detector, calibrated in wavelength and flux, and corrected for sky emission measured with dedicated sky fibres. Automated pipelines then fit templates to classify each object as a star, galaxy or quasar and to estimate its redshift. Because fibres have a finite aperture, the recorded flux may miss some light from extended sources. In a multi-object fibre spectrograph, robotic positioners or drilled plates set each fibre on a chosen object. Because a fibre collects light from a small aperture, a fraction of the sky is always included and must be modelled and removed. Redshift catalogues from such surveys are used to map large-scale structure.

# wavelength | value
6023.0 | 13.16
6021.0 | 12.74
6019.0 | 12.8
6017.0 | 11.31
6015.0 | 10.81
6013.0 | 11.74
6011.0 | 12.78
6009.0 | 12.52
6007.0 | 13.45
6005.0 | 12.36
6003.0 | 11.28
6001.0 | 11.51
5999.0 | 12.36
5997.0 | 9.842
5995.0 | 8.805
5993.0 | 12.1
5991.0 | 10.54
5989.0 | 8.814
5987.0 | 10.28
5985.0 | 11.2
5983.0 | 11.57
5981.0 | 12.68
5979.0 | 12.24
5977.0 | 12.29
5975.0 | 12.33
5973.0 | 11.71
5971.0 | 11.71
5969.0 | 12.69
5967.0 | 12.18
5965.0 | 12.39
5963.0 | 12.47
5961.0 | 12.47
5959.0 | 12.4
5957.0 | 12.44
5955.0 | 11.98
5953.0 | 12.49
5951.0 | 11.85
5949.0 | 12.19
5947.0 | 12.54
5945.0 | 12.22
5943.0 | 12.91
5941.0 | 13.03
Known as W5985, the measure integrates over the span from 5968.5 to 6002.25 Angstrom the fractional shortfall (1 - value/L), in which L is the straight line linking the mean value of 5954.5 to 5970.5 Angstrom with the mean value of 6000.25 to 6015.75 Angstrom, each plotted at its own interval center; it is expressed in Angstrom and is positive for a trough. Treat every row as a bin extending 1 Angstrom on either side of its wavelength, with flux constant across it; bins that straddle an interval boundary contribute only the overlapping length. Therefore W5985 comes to 2.5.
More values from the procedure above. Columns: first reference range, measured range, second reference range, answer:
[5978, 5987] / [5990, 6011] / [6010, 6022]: 0.6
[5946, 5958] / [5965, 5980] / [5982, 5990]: -1.4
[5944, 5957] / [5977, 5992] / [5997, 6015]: 1.2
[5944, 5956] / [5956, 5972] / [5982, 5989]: -1.0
